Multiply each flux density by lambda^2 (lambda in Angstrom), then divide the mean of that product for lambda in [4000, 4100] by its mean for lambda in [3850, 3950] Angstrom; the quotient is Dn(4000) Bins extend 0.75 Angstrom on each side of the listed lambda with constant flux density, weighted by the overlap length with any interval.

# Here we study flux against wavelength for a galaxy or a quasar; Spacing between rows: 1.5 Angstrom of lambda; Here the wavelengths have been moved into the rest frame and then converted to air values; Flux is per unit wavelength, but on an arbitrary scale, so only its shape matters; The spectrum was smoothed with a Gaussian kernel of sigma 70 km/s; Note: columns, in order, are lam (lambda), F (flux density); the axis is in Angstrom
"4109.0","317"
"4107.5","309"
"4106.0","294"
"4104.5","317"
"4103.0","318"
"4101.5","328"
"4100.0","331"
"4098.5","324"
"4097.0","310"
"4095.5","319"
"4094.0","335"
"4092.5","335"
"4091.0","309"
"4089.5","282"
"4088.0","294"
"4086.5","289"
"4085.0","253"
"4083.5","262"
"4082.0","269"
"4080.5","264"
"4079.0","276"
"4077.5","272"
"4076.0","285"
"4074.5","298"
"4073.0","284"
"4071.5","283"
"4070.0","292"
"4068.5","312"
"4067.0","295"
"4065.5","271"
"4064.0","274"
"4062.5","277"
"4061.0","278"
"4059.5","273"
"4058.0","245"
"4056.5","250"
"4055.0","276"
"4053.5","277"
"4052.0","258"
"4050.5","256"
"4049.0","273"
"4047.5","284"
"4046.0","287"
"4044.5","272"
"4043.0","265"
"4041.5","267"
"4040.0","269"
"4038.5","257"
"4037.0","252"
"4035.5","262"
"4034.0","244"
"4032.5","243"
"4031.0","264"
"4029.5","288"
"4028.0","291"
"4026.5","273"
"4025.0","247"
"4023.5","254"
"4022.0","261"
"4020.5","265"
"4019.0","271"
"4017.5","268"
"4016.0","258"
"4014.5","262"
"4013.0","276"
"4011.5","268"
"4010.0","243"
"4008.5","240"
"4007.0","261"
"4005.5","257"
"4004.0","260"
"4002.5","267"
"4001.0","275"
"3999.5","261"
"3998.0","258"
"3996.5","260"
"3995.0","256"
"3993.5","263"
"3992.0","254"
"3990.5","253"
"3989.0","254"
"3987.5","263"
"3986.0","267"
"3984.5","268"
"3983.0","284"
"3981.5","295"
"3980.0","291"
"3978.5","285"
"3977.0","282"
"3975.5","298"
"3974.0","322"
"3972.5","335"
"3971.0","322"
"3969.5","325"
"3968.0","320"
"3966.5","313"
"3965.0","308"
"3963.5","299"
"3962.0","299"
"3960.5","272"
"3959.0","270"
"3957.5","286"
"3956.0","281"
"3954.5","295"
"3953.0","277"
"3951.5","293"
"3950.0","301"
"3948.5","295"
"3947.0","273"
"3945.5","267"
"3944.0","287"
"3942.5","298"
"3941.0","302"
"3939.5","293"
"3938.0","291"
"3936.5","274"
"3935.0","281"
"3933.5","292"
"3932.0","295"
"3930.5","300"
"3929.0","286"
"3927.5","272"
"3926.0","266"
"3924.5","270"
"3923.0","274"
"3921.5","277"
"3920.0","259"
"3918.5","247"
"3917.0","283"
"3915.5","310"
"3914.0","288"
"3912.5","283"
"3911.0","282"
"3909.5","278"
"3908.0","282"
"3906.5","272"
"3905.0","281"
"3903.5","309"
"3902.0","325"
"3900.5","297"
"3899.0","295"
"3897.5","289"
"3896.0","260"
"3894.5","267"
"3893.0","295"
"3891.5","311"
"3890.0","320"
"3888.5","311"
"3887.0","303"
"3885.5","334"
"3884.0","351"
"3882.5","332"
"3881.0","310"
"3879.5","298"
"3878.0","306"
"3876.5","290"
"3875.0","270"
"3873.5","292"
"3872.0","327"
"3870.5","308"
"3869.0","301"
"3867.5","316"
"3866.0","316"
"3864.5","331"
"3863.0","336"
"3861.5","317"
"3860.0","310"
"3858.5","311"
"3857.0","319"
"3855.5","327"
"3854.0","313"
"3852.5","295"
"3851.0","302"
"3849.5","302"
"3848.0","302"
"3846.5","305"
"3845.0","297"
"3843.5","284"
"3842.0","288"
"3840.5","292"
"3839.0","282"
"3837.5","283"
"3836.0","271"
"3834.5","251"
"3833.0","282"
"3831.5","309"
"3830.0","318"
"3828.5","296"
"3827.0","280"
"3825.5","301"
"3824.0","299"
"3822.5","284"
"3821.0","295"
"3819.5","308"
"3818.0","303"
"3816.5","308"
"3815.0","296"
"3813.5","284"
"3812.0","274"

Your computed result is 1.00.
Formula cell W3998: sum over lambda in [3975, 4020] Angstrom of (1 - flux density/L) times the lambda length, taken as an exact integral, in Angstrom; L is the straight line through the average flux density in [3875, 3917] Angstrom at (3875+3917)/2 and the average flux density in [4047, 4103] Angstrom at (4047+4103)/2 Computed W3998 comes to 3.92 Angstrom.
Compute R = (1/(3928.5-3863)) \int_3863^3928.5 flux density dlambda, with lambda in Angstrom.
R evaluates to 296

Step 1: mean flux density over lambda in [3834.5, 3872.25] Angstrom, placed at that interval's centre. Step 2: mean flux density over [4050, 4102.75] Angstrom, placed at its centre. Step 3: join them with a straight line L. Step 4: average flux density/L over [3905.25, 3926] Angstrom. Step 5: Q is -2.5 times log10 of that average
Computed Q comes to 0.084 mag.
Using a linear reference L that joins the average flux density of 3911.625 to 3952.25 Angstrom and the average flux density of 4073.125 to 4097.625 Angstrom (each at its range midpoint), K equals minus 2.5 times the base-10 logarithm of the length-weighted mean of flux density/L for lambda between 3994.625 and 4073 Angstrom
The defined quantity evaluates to 0.08 mag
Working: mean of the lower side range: 284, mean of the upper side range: 290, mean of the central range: 267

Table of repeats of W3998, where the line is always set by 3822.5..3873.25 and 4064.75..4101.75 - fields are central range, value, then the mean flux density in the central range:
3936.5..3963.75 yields 1.0 Angstrom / 287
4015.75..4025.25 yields 1.1 Angstrom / 261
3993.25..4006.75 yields 1.6 Angstrom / 262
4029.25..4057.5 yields 2.9 Angstrom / 265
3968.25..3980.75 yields -0.4 Angstrom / 308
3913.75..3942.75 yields 1.6 Angstrom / 283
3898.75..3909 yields 0.2 Angstrom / 294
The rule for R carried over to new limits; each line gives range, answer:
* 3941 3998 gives 287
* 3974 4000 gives 272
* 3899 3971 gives 288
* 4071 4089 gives 277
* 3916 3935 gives 277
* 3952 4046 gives 274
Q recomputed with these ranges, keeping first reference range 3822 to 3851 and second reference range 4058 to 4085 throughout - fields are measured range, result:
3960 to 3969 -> -0.07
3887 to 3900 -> -0.02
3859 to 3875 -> -0.09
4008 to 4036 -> 0.08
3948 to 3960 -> -0.01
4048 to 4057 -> 0.05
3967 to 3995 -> -0.01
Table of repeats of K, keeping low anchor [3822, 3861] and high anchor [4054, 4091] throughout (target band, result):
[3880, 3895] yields -0.08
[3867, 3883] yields -0.04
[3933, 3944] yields 0.00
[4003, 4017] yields 0.10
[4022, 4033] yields 0.06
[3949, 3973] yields -0.05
